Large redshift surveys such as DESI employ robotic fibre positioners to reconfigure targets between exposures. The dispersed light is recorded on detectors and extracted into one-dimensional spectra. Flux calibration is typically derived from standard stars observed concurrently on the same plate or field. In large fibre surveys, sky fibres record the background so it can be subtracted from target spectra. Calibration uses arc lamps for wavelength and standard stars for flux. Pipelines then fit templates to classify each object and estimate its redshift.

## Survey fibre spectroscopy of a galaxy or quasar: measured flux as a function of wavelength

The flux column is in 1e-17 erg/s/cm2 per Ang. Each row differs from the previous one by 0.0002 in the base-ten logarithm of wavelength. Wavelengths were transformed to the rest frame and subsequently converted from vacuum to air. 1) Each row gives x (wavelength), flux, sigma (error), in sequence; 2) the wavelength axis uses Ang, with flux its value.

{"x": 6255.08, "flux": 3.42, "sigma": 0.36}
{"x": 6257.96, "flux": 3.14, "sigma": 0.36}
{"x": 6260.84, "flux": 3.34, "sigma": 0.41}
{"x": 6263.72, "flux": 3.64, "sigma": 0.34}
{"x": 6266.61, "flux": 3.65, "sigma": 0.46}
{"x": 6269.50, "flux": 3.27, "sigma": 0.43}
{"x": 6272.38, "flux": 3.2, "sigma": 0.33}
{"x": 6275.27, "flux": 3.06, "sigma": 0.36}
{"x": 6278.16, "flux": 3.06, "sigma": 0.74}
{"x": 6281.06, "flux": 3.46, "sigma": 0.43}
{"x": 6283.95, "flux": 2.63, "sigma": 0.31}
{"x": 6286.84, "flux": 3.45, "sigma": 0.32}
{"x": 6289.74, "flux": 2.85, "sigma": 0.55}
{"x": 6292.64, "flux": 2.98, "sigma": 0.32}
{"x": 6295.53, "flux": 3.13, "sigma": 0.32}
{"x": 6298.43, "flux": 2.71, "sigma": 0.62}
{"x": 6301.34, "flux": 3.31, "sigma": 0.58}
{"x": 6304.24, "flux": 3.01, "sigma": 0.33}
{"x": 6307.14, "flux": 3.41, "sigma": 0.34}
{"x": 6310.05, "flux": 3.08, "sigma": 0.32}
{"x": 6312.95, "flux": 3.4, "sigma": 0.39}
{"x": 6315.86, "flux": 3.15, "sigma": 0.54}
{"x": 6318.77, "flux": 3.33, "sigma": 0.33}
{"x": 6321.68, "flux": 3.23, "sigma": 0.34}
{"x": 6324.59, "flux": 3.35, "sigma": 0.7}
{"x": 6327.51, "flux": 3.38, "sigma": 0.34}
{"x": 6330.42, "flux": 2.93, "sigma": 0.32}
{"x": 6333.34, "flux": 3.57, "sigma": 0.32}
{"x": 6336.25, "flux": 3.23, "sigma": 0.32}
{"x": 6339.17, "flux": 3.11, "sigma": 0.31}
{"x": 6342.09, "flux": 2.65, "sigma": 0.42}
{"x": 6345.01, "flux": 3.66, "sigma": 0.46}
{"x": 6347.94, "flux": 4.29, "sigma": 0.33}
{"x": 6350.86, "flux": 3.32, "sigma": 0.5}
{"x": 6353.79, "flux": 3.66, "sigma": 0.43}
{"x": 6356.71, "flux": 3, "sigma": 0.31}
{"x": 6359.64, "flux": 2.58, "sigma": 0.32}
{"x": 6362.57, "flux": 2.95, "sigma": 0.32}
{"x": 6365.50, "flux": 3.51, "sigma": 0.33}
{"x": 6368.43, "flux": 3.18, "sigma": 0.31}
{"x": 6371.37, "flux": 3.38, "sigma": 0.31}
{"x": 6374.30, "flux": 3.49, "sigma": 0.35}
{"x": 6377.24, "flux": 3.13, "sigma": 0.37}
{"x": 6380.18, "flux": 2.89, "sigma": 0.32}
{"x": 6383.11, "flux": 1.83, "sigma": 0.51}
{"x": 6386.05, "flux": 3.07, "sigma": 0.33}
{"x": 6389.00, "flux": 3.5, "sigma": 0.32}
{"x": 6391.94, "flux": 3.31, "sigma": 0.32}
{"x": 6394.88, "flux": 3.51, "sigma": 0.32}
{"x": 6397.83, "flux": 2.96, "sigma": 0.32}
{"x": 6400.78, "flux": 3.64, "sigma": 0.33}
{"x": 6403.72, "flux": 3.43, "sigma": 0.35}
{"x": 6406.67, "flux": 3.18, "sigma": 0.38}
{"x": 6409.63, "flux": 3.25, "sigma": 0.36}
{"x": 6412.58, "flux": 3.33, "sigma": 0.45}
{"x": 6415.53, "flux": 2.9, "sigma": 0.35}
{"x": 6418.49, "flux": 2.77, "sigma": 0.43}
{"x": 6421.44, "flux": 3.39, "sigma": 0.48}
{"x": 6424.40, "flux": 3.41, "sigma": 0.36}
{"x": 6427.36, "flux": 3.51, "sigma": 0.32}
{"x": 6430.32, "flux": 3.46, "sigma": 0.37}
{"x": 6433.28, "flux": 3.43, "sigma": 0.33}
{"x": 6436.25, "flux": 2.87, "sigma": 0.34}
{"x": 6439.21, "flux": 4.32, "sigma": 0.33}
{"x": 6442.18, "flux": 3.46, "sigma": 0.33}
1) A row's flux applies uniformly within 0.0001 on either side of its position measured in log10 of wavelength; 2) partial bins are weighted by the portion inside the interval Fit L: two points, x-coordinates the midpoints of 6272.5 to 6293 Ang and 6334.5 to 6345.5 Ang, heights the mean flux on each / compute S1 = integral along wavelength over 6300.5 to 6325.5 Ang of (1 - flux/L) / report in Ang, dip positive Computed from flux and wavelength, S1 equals -1.1 Ang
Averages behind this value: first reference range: 3.08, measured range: 3.25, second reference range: 3.13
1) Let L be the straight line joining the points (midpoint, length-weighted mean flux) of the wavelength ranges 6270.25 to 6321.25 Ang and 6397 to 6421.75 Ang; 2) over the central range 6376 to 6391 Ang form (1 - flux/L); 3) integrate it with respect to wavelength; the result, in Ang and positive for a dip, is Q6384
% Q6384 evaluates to 1.4 Ang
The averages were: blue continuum 3.13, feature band 2.9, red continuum 3.2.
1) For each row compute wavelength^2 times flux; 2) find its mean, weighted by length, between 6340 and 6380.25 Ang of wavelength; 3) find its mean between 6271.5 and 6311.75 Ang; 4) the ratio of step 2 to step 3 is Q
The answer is 1.08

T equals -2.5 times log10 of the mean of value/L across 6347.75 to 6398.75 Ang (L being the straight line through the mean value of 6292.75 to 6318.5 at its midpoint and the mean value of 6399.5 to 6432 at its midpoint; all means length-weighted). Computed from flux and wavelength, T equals 0.02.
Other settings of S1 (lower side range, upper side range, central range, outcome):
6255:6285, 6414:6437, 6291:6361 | 0.5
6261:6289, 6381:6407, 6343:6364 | -0.9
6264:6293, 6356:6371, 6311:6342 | -1.2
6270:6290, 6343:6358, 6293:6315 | 0.9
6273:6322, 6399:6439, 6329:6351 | -1.1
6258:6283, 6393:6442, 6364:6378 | -0.1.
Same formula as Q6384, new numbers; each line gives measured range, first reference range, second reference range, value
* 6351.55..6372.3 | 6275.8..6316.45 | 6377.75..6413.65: -0.3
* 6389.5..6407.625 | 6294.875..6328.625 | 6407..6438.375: -0.6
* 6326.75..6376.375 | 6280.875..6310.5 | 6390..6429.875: -1.7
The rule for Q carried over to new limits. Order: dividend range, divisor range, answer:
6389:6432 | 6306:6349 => 1.02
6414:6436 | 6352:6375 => 1.03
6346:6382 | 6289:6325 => 1.06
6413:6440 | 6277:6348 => 1.08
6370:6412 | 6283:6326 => 1.04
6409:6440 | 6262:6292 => 1.08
